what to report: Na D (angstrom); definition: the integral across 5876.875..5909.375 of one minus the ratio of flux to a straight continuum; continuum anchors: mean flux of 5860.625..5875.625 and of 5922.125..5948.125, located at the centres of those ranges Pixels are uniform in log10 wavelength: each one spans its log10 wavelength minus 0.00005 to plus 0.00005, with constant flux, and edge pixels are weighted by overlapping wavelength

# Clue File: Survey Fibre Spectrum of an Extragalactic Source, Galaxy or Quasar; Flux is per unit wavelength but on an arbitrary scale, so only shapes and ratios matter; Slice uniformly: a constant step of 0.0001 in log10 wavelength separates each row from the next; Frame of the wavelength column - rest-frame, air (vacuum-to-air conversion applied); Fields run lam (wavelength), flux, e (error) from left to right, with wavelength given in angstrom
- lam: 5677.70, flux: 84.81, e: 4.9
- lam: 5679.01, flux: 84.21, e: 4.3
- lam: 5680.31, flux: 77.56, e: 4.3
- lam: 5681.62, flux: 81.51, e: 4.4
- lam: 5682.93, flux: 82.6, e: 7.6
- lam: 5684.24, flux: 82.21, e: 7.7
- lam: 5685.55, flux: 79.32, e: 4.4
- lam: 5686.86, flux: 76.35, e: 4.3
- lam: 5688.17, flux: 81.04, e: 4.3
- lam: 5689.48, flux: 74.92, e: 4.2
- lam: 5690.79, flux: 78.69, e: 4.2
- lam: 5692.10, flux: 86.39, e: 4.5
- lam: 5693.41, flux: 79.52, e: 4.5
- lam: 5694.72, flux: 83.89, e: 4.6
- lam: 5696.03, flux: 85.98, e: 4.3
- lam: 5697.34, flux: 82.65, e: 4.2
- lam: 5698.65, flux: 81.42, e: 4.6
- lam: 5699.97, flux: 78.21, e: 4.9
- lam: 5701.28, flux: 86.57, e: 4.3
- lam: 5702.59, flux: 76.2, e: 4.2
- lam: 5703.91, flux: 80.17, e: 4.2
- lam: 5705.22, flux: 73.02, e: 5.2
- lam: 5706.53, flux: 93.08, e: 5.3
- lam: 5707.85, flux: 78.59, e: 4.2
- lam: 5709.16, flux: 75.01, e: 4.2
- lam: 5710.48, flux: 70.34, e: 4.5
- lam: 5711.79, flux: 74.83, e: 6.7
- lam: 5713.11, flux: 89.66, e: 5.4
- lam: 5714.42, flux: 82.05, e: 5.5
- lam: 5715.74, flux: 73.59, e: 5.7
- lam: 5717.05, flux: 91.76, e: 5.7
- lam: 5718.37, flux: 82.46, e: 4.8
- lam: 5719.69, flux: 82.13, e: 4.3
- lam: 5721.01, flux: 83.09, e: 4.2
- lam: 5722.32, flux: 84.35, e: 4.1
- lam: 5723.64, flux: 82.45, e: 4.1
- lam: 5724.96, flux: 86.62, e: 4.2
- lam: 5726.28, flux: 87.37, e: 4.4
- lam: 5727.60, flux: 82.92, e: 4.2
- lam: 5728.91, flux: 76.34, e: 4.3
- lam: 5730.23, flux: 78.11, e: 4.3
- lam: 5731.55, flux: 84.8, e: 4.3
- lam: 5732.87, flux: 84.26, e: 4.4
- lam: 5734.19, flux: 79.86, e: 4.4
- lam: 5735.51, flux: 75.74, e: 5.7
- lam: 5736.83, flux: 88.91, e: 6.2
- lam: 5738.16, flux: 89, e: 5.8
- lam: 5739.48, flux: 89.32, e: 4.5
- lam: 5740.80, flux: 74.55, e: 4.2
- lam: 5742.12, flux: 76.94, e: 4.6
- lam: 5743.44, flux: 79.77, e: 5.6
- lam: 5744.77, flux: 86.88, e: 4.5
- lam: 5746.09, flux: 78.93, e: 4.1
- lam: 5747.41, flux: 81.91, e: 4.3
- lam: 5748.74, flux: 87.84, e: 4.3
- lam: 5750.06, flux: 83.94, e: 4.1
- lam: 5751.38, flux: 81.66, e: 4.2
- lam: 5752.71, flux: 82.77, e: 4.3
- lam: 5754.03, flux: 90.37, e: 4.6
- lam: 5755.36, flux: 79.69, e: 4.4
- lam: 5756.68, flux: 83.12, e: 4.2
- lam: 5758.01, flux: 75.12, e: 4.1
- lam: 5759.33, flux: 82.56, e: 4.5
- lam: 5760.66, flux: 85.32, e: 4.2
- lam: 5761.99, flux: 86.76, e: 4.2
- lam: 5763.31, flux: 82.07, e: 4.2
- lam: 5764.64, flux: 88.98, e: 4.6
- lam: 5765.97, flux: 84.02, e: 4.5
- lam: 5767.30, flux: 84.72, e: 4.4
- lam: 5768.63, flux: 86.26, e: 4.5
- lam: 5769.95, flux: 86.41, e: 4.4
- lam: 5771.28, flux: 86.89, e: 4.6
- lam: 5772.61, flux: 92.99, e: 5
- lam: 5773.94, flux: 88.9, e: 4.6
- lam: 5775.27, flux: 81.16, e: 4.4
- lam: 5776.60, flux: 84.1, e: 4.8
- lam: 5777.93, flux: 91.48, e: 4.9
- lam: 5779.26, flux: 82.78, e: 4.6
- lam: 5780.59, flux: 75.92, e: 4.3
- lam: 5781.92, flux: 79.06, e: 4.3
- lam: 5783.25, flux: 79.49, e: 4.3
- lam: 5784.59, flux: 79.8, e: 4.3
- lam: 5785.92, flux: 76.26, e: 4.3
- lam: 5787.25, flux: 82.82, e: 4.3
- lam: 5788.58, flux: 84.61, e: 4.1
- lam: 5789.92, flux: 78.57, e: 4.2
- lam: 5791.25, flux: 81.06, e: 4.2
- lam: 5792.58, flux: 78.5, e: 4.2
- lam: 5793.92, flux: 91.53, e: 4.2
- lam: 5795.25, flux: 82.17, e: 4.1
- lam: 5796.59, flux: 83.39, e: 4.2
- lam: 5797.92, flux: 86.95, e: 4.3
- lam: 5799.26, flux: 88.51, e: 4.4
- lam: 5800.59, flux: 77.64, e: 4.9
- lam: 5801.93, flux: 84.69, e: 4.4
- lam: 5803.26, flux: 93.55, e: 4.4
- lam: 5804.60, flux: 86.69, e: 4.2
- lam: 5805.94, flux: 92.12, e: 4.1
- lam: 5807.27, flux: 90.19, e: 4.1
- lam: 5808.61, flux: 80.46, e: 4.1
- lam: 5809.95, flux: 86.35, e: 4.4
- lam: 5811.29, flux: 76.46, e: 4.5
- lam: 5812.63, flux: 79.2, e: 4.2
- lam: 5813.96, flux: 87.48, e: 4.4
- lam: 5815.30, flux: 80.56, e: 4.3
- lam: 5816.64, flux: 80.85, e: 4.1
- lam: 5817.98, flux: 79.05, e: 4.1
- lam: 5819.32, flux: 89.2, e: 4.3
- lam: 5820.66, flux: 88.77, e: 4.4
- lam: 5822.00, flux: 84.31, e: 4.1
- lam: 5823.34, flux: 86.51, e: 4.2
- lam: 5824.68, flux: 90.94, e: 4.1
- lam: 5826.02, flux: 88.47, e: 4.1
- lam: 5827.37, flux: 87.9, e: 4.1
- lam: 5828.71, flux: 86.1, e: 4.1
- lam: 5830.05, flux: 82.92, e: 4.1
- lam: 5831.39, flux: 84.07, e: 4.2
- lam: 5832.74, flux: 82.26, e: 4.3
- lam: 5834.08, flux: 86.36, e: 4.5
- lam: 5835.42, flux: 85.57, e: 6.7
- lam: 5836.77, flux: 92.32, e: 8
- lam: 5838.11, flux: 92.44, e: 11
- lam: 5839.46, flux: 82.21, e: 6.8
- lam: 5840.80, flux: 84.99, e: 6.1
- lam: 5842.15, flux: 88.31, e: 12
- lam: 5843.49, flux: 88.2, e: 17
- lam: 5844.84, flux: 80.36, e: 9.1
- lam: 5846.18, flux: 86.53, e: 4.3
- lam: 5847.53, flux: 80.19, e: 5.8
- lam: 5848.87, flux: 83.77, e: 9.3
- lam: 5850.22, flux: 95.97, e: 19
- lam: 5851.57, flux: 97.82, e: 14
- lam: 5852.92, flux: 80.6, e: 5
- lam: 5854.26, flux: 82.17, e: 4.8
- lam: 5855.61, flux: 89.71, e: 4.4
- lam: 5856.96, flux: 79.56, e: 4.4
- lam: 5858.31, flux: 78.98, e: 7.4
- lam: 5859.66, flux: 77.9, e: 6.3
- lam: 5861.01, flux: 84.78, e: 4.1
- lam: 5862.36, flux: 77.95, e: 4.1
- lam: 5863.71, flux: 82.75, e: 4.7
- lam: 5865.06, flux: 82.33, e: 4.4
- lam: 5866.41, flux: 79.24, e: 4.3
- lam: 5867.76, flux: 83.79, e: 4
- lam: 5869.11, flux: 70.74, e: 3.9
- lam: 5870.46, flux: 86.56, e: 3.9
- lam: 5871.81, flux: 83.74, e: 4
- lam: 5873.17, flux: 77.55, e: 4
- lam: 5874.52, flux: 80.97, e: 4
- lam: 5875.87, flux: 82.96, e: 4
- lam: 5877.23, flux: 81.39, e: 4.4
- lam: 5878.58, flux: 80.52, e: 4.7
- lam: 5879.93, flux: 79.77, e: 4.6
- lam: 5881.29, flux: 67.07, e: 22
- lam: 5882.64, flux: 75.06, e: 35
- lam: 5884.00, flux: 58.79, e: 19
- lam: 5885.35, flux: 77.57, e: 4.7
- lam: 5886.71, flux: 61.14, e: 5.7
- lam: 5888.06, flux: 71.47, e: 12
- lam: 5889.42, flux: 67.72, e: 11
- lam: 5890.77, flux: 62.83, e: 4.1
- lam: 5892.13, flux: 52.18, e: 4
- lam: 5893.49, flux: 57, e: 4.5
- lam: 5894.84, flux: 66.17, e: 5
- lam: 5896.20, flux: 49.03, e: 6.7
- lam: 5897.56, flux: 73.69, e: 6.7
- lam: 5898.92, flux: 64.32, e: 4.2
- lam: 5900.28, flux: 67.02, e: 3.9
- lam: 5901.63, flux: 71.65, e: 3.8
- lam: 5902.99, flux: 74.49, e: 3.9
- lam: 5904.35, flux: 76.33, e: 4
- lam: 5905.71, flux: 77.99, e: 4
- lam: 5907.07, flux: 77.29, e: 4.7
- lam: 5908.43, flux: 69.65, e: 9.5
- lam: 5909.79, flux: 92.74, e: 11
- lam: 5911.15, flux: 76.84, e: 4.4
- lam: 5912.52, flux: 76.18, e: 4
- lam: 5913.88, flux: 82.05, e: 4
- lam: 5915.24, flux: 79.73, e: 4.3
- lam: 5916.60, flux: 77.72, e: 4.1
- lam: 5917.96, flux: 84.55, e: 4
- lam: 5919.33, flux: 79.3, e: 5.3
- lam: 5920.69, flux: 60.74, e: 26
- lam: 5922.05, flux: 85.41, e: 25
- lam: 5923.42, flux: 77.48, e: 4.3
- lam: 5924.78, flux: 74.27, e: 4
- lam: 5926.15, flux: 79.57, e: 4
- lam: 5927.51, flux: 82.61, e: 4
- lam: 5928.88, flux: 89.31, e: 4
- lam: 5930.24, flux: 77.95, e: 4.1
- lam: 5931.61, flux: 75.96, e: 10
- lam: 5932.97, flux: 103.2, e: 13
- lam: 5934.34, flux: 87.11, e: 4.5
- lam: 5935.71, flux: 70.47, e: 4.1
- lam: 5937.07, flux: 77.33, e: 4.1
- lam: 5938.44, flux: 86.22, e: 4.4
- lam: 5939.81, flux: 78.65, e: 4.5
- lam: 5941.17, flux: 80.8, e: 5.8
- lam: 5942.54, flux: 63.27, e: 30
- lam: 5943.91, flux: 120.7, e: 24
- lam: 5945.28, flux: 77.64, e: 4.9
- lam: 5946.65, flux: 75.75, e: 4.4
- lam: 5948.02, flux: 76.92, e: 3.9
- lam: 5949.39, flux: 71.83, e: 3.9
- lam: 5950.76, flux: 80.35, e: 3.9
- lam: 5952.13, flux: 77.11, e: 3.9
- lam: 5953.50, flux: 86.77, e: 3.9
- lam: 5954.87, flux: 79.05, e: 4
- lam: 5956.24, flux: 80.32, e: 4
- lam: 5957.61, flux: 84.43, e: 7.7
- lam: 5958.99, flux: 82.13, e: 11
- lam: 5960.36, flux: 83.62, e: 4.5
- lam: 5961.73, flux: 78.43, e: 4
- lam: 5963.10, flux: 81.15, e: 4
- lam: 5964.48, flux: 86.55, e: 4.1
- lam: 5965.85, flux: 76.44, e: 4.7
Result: 4.84 angstrom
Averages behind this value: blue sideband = 80.9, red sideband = 82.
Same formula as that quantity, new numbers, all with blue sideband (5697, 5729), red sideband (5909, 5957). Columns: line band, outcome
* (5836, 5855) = -1.4 angstrom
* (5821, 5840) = -1.3 angstrom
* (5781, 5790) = 0.1 angstrom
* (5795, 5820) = -1.0 angstrom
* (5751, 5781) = -1.2 angstrom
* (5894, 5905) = 1.8 angstrom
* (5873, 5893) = 2.3 angstrom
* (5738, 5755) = -0.4 angstrom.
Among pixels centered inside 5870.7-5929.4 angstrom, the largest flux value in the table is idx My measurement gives 92.74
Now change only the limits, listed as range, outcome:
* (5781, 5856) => 97.82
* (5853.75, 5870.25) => 89.71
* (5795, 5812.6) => 93.55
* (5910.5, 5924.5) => 85.41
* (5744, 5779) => 92.99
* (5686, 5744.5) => 93.08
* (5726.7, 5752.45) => 89.32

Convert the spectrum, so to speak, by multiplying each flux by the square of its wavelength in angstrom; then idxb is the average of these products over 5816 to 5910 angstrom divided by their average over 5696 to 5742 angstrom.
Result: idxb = 1.02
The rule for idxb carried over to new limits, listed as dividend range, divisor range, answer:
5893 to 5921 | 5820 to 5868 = 0.88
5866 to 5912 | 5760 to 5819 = 0.90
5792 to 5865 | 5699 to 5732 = 1.09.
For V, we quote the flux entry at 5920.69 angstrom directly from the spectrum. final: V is 60.74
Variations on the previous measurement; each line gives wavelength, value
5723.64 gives 82.45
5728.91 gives 76.34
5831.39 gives 84.07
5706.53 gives 93.08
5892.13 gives 52.18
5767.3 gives 84.72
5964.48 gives 86.55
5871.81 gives 83.74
